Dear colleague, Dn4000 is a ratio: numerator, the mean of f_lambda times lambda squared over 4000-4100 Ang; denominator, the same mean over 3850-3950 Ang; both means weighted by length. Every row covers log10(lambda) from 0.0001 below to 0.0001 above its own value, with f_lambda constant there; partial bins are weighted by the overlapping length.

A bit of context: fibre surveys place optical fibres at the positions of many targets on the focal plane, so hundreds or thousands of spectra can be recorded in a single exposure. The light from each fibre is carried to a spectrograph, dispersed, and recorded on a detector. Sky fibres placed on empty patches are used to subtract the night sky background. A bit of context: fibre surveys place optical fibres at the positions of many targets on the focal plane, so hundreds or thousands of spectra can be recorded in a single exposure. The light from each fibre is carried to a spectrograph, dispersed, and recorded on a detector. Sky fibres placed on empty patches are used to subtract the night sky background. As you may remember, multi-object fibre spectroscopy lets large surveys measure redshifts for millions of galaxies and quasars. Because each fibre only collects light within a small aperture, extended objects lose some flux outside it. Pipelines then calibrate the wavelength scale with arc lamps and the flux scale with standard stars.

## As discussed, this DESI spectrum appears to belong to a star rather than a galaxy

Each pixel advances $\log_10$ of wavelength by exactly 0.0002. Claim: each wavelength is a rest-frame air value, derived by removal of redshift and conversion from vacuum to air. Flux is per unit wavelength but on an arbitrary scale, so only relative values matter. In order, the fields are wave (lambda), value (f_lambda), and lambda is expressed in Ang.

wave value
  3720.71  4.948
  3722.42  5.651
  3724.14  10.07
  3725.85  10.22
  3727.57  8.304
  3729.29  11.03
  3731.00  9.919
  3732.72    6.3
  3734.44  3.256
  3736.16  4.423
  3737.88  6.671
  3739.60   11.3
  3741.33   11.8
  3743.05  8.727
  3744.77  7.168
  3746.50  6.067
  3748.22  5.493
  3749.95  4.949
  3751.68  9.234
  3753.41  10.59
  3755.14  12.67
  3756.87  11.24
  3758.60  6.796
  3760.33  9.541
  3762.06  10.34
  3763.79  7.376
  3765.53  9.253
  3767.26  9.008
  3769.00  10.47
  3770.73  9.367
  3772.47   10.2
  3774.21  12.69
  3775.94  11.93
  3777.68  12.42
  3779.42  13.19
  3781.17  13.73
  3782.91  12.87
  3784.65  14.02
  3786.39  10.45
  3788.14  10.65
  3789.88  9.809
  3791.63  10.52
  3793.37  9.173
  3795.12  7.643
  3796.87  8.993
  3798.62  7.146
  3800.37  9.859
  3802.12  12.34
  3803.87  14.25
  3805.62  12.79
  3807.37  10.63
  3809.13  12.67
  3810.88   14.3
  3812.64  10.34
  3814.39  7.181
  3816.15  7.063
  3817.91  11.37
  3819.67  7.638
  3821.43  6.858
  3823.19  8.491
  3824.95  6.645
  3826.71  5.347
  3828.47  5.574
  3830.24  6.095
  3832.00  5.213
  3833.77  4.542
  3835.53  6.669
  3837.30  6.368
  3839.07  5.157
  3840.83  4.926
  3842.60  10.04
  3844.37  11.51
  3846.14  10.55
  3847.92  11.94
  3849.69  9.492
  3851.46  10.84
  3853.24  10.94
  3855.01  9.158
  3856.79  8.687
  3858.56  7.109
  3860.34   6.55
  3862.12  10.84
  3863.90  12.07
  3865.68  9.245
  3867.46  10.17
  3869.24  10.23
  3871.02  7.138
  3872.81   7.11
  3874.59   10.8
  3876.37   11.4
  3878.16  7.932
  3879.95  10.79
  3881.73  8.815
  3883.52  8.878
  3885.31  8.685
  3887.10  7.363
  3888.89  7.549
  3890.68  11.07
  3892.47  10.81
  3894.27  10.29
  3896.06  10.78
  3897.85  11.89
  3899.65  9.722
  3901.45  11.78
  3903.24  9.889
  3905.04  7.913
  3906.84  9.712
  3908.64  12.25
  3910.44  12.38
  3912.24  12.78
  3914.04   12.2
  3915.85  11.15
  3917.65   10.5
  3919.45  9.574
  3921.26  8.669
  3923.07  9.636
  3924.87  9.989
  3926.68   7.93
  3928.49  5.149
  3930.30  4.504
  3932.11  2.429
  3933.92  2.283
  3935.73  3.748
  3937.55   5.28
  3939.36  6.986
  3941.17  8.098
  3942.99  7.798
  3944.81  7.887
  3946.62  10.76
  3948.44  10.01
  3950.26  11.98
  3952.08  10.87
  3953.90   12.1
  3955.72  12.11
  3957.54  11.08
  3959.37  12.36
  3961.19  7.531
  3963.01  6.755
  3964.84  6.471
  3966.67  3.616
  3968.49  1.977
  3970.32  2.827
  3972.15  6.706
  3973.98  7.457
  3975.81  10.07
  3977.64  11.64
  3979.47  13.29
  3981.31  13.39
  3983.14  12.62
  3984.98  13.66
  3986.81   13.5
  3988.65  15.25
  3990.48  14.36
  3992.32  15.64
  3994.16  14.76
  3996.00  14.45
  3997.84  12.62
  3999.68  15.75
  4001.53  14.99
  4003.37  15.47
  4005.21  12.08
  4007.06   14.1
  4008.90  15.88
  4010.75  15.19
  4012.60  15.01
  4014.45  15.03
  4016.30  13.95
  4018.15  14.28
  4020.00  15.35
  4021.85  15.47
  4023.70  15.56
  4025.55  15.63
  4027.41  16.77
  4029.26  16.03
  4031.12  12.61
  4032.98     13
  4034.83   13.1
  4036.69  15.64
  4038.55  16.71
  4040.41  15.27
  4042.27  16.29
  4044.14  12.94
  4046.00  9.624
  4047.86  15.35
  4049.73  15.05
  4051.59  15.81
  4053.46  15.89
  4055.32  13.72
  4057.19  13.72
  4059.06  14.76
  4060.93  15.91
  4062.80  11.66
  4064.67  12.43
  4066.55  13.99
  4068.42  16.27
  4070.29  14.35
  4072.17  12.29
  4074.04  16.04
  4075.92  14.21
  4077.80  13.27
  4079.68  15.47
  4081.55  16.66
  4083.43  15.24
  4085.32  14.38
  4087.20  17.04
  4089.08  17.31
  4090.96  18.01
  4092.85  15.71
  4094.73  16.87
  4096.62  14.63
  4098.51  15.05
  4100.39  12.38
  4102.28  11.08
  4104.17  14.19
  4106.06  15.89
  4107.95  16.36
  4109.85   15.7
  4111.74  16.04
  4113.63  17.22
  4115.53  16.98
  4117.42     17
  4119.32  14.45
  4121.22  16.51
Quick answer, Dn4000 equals 1.77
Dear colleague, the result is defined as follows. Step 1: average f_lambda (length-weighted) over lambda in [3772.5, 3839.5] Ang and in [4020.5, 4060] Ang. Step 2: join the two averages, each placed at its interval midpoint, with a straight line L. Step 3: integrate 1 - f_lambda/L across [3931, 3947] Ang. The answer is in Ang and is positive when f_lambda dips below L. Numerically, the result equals 8.4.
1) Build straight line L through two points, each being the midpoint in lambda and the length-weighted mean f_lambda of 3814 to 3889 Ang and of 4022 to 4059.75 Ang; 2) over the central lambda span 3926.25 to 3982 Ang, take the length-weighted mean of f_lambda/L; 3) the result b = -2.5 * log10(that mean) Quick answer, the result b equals 0.44 mag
